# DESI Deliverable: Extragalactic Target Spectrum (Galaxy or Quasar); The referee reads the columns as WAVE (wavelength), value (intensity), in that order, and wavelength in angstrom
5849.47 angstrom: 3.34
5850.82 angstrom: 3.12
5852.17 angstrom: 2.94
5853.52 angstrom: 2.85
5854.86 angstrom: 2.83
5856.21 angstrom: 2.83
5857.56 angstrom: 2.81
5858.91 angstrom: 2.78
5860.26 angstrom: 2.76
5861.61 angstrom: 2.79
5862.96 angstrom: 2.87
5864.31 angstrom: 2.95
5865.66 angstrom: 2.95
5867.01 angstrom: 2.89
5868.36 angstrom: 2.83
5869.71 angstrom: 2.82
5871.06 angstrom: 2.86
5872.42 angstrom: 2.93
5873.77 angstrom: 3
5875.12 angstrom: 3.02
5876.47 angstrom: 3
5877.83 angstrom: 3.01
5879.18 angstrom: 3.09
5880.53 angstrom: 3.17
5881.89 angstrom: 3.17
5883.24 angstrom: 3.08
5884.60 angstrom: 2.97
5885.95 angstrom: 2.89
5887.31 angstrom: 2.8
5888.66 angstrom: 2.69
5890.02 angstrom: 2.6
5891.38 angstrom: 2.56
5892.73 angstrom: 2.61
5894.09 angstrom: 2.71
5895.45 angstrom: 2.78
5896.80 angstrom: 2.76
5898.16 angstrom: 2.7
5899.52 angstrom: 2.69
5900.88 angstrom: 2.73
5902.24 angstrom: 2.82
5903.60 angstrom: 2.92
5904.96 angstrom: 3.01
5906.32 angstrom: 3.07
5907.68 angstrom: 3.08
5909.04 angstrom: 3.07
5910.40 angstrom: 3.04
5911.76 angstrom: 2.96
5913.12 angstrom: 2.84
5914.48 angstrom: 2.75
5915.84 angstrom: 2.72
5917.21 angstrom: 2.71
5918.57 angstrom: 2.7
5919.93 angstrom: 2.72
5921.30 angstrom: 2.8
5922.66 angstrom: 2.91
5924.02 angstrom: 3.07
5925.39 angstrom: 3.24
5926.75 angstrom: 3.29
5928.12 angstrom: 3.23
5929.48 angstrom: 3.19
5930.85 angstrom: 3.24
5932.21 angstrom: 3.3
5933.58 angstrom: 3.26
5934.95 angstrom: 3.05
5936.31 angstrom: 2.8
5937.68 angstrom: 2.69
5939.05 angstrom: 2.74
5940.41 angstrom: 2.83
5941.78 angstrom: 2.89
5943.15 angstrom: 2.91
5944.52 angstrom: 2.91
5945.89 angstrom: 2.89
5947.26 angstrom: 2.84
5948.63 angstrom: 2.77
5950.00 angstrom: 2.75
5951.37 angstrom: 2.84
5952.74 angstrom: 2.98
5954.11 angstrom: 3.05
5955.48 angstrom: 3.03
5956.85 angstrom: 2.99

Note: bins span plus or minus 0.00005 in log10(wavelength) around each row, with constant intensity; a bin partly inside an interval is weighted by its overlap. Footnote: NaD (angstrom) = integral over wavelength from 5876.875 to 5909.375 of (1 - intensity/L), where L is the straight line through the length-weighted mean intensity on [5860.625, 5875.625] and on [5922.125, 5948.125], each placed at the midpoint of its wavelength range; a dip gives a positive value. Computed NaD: 0.7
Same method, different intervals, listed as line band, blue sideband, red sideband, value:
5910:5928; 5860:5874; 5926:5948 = 0.4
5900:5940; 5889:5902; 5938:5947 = -2.7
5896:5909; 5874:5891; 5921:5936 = 0.7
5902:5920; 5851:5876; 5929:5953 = 0.1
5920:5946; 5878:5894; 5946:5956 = -1.1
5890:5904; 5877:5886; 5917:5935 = 1.6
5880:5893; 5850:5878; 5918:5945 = 0.3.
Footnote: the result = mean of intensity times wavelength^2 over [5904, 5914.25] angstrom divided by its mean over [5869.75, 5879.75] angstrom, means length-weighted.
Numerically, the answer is 1.02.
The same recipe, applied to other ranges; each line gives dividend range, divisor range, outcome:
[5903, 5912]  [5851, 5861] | 1.08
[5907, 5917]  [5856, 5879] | 1.02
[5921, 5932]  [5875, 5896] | 1.11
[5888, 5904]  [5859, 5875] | 0.95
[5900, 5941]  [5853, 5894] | 1.04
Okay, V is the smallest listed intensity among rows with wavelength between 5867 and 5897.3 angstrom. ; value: 2.56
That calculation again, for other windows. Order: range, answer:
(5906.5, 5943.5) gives 2.69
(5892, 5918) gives 2.61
